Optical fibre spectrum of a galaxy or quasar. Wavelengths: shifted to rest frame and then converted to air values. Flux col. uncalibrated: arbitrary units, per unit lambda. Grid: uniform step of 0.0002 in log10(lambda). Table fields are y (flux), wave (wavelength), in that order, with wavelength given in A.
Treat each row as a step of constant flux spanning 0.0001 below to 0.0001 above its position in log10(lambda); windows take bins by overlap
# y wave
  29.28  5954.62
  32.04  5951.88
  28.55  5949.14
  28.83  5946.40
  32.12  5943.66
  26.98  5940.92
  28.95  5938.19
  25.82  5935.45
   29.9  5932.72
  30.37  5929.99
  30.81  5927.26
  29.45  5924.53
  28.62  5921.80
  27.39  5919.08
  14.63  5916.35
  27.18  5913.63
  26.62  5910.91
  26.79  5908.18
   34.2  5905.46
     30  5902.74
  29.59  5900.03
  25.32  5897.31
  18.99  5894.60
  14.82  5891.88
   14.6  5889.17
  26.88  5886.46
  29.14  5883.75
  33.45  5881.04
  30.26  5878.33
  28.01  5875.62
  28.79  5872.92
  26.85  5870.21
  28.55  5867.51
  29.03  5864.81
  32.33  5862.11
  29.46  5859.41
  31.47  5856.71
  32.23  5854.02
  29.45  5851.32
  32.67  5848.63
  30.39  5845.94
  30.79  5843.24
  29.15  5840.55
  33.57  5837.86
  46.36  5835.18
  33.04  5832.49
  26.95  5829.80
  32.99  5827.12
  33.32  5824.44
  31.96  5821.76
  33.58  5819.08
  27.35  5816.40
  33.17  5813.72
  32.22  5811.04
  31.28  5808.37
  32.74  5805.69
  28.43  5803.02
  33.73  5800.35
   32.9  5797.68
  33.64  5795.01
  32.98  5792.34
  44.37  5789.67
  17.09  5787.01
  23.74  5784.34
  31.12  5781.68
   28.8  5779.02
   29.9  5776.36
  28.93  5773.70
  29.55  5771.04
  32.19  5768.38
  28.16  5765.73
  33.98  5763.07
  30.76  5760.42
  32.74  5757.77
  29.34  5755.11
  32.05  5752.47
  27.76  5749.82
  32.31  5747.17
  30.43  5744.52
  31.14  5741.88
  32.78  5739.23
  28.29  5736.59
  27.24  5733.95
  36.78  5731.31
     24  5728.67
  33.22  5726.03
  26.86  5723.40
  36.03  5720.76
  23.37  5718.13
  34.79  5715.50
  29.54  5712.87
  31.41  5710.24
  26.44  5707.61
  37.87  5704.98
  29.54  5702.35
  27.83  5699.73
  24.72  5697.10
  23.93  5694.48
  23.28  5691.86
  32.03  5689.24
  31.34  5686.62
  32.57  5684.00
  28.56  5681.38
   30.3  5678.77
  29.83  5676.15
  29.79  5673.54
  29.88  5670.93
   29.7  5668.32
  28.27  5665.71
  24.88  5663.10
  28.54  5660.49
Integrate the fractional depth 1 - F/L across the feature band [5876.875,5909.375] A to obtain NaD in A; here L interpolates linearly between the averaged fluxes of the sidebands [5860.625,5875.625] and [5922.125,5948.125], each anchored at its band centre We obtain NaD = 3.3 A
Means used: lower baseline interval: 29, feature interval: 26.2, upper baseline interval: 29.2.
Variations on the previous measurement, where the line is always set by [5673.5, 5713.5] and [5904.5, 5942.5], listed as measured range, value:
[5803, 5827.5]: -2.9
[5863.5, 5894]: 1.9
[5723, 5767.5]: -2.5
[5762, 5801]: -2.7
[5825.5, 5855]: -4.5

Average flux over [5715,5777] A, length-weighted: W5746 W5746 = 30.5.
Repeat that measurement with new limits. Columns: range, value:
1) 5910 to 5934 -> 27.2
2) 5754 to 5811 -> 30.8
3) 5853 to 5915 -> 27.6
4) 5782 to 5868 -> 31.6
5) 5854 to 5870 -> 30.1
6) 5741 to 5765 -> 31.1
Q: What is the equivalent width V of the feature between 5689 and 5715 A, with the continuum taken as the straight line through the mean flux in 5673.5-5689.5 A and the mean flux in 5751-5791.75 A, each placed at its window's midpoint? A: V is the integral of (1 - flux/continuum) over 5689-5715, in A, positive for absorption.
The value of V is 1.5 A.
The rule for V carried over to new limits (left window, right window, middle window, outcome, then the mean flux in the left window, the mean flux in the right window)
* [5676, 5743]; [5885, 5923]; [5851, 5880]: -4.54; 29.8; 24.7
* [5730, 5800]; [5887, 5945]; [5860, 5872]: -0.59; 30.8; 26.4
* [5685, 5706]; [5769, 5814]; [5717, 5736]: -0.15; 28.7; 30.8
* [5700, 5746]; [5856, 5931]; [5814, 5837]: -3.78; 30.5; 27.2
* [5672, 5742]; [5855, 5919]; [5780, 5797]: -1.27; 29.7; 26.9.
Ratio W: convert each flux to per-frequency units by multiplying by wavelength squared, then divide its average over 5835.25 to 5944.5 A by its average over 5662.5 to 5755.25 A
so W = 1.01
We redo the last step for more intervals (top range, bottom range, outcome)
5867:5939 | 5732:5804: 0.92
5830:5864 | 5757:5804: 1.08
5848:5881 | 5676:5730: 1.08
